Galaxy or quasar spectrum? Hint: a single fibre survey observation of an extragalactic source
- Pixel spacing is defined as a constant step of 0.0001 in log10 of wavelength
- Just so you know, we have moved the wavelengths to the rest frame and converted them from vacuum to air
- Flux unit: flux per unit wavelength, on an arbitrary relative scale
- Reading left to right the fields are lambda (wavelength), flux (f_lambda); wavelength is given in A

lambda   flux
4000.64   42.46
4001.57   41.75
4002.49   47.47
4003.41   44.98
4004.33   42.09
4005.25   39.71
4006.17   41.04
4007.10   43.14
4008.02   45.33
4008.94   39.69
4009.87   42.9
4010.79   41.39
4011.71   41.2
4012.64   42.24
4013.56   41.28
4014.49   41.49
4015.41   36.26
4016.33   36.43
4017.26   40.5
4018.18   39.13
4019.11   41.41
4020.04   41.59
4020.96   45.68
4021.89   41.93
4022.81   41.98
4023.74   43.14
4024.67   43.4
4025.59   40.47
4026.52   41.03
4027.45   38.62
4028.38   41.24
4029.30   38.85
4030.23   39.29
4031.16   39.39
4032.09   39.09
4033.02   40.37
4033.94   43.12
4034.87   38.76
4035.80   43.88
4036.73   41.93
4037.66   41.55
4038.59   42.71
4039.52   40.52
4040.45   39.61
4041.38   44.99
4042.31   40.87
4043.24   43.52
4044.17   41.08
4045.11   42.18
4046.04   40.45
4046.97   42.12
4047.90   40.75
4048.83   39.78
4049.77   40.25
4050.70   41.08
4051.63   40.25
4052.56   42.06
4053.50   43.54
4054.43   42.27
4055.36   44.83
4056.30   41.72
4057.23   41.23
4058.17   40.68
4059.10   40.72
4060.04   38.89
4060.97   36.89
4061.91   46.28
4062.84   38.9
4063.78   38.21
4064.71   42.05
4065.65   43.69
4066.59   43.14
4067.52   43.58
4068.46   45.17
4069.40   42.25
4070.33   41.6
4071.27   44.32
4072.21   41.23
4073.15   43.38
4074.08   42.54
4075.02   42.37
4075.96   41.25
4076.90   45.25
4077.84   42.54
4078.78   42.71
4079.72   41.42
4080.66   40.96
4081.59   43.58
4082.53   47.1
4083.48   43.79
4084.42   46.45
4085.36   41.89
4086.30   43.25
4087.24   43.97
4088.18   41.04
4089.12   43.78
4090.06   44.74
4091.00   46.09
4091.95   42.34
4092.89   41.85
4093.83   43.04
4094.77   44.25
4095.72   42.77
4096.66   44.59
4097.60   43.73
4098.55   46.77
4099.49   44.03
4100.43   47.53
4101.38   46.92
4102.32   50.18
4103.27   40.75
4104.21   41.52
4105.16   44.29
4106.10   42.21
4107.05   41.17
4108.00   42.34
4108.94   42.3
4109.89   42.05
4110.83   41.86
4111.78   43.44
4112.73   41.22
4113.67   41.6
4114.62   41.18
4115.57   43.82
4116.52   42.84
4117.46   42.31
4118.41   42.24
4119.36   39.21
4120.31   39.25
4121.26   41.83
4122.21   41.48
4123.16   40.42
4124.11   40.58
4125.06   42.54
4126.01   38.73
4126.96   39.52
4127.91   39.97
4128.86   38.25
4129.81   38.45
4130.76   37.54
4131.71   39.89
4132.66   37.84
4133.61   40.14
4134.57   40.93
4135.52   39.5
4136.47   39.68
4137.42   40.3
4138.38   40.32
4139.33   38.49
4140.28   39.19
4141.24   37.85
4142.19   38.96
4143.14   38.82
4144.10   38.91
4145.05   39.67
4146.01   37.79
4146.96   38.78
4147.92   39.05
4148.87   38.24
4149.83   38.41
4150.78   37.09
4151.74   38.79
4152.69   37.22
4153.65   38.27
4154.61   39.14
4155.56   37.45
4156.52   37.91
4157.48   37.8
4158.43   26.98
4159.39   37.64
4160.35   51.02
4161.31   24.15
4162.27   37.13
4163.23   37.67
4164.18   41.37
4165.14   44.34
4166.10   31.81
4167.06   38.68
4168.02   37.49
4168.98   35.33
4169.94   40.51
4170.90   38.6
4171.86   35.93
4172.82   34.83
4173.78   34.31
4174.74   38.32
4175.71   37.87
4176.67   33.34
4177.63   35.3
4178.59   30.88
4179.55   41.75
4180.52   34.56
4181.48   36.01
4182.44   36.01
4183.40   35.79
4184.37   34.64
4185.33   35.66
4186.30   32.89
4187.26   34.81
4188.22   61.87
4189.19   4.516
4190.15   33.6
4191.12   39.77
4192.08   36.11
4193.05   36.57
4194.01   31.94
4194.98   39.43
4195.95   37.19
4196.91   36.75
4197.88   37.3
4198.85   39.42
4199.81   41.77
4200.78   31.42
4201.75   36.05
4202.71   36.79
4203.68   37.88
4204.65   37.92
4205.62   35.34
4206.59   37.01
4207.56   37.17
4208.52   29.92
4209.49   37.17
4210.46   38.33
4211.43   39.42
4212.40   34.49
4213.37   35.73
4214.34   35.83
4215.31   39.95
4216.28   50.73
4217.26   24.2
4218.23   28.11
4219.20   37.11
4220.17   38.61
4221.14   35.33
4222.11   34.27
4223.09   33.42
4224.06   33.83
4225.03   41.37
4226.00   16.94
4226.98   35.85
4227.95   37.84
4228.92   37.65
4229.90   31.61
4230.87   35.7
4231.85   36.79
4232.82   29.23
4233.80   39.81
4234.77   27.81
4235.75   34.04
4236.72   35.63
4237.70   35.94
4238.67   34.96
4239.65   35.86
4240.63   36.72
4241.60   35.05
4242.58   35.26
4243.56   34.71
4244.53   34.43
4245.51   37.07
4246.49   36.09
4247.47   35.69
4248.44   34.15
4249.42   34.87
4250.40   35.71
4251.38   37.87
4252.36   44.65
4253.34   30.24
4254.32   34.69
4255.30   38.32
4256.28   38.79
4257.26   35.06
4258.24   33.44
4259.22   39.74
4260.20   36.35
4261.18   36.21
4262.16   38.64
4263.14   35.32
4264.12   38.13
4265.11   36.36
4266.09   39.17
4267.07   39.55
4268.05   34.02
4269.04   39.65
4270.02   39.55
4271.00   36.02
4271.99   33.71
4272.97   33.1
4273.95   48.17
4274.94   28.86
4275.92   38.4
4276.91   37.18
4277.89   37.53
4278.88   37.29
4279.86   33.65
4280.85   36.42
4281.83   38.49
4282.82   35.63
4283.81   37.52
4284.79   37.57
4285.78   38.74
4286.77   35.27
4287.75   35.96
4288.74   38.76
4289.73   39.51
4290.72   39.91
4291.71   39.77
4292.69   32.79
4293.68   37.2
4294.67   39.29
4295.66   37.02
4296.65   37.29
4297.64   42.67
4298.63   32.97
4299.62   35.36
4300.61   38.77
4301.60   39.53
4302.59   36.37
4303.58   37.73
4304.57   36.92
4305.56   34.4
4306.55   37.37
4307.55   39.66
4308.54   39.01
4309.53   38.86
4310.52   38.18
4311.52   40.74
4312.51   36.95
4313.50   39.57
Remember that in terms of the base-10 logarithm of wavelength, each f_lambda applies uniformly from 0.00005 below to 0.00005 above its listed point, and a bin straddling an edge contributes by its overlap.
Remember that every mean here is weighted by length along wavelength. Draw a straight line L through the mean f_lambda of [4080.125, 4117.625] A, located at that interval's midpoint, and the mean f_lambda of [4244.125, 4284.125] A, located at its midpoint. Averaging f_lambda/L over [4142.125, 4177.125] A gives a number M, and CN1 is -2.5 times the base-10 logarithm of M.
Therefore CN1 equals 0.10 mag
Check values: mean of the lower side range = 43.5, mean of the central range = 37.5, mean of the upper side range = 36.7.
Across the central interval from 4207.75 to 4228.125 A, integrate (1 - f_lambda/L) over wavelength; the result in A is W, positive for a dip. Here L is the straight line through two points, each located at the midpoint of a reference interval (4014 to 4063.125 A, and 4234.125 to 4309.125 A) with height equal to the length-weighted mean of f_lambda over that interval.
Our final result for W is 1.4 A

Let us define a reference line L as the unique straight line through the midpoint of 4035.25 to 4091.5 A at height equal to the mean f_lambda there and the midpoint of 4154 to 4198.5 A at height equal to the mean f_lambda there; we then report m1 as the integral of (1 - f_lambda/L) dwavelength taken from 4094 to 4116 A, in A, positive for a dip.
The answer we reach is -1.8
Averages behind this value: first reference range 42.3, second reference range 36.4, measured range 43.5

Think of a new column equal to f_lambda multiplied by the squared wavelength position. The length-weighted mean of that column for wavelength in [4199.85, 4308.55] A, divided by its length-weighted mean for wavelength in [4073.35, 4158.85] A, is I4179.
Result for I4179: 0.9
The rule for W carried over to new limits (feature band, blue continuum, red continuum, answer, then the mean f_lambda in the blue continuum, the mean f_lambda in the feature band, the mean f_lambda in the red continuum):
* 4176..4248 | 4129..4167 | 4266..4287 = 4.2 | 38.3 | 35.5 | 37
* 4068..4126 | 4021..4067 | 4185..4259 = -4.9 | 41.3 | 43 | 35.6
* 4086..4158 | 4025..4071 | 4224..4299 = -2.6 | 41.4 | 41.1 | 36.3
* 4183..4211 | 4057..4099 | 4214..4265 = 1.0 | 42.8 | 36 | 35.5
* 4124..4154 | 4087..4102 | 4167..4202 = 0.9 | 44.3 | 39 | 36.1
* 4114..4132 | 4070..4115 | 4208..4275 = 0.5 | 43.3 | 40.5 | 35.8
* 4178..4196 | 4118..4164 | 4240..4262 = 1.1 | 38.8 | 35.4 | 36.2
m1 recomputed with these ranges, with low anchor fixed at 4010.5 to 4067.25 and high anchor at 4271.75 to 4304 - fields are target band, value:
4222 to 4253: 2.5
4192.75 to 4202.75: 0.5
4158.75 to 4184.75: 1.5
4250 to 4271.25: 0.3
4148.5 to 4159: 0.6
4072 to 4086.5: -0.9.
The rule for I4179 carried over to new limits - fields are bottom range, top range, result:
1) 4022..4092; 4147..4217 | 0.93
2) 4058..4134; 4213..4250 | 0.88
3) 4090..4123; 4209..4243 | 0.87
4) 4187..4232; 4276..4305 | 1.09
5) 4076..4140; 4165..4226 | 0.89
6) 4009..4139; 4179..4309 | 0.94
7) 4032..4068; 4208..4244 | 0.92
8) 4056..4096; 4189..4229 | 0.89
